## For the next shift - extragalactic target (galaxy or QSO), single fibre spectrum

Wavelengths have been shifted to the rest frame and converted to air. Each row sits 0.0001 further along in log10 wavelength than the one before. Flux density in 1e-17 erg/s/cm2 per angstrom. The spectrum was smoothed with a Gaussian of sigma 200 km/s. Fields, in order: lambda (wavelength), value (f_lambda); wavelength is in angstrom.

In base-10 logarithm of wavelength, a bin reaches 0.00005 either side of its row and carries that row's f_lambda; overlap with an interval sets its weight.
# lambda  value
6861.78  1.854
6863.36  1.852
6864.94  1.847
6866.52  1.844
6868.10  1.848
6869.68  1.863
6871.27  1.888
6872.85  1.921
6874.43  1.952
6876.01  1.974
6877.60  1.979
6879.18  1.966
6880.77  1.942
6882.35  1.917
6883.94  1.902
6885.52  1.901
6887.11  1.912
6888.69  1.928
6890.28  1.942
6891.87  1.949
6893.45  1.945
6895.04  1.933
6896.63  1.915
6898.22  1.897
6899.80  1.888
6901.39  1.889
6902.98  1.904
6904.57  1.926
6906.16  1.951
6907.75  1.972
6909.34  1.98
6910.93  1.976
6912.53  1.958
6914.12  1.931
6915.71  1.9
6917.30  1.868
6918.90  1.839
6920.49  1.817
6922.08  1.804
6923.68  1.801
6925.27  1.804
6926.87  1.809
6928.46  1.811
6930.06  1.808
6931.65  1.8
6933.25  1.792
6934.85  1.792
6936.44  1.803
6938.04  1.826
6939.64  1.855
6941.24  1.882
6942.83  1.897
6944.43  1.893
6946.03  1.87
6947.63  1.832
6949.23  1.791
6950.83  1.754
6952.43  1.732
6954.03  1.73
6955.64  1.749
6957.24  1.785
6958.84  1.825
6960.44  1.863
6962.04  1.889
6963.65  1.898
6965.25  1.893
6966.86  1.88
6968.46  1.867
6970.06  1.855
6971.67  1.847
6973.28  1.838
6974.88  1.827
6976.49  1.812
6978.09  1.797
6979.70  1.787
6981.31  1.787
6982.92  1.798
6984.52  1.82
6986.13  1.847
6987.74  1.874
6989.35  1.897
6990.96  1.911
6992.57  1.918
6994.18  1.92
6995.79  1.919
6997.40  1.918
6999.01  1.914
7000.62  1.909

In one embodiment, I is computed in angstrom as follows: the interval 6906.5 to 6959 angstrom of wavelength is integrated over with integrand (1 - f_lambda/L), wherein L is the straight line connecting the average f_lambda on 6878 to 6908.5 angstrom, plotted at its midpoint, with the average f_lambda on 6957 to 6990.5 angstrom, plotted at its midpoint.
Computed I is 1.28 angstrom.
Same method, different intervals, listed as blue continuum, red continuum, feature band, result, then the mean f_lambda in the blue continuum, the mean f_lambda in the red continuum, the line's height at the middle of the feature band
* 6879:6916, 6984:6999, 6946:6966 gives 1.0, 1.93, 1.89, 1.91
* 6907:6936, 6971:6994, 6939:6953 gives 0.1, 1.86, 1.84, 1.85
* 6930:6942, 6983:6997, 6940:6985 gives 0.6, 1.82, 1.89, 1.85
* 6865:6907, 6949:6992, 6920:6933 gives 0.5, 1.92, 1.83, 1.87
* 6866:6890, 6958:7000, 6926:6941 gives 0.6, 1.92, 1.86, 1.89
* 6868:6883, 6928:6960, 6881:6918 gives -0.8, 1.93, 1.81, 1.89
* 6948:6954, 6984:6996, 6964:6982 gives -0.1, 1.76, 1.89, 1.83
